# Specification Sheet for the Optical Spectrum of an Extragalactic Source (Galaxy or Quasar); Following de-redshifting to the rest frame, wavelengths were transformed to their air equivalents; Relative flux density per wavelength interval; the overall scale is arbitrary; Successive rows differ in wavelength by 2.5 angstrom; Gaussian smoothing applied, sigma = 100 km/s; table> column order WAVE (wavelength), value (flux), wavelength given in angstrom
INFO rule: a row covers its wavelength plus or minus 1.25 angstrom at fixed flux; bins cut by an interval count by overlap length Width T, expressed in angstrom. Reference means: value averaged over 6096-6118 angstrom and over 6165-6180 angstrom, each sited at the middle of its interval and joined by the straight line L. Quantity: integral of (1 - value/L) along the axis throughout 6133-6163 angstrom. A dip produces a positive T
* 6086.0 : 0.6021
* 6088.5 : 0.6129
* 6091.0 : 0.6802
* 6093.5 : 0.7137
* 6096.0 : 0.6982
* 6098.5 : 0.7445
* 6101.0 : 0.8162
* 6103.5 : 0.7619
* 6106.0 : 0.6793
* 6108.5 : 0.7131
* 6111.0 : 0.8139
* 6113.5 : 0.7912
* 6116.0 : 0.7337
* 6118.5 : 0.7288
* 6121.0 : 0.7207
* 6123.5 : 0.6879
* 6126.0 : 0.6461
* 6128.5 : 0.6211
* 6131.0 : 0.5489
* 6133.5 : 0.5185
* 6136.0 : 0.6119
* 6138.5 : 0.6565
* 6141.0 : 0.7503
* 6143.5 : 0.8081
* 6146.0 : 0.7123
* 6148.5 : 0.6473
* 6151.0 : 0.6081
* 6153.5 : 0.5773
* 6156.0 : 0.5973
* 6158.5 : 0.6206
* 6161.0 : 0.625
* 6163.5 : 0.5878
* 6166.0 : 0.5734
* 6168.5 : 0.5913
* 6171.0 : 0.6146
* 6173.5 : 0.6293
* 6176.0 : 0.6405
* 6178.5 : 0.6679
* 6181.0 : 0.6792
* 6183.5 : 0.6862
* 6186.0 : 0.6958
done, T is 1.08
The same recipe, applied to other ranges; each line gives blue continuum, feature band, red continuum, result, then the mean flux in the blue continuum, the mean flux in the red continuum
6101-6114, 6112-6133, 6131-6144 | 0.7 angstrom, 0.756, 0.649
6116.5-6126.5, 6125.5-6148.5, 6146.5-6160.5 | 0.2 angstrom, 0.702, 0.616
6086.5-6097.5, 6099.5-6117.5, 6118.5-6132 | -2.6 angstrom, 0.673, 0.654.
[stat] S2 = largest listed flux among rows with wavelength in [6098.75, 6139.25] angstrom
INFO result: 0.8162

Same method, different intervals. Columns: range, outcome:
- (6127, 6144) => 0.8081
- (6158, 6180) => 0.6679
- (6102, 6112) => 0.8139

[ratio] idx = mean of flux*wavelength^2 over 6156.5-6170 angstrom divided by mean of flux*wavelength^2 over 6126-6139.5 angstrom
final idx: 1.02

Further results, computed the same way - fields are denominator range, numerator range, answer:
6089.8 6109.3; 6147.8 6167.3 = 0.85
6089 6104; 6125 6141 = 0.85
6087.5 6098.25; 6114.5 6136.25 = 0.96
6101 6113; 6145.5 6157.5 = 0.84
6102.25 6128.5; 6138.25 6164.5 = 0.92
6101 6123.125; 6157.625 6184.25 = 0.86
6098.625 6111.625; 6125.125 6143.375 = 0.85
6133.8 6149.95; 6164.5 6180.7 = 0.92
